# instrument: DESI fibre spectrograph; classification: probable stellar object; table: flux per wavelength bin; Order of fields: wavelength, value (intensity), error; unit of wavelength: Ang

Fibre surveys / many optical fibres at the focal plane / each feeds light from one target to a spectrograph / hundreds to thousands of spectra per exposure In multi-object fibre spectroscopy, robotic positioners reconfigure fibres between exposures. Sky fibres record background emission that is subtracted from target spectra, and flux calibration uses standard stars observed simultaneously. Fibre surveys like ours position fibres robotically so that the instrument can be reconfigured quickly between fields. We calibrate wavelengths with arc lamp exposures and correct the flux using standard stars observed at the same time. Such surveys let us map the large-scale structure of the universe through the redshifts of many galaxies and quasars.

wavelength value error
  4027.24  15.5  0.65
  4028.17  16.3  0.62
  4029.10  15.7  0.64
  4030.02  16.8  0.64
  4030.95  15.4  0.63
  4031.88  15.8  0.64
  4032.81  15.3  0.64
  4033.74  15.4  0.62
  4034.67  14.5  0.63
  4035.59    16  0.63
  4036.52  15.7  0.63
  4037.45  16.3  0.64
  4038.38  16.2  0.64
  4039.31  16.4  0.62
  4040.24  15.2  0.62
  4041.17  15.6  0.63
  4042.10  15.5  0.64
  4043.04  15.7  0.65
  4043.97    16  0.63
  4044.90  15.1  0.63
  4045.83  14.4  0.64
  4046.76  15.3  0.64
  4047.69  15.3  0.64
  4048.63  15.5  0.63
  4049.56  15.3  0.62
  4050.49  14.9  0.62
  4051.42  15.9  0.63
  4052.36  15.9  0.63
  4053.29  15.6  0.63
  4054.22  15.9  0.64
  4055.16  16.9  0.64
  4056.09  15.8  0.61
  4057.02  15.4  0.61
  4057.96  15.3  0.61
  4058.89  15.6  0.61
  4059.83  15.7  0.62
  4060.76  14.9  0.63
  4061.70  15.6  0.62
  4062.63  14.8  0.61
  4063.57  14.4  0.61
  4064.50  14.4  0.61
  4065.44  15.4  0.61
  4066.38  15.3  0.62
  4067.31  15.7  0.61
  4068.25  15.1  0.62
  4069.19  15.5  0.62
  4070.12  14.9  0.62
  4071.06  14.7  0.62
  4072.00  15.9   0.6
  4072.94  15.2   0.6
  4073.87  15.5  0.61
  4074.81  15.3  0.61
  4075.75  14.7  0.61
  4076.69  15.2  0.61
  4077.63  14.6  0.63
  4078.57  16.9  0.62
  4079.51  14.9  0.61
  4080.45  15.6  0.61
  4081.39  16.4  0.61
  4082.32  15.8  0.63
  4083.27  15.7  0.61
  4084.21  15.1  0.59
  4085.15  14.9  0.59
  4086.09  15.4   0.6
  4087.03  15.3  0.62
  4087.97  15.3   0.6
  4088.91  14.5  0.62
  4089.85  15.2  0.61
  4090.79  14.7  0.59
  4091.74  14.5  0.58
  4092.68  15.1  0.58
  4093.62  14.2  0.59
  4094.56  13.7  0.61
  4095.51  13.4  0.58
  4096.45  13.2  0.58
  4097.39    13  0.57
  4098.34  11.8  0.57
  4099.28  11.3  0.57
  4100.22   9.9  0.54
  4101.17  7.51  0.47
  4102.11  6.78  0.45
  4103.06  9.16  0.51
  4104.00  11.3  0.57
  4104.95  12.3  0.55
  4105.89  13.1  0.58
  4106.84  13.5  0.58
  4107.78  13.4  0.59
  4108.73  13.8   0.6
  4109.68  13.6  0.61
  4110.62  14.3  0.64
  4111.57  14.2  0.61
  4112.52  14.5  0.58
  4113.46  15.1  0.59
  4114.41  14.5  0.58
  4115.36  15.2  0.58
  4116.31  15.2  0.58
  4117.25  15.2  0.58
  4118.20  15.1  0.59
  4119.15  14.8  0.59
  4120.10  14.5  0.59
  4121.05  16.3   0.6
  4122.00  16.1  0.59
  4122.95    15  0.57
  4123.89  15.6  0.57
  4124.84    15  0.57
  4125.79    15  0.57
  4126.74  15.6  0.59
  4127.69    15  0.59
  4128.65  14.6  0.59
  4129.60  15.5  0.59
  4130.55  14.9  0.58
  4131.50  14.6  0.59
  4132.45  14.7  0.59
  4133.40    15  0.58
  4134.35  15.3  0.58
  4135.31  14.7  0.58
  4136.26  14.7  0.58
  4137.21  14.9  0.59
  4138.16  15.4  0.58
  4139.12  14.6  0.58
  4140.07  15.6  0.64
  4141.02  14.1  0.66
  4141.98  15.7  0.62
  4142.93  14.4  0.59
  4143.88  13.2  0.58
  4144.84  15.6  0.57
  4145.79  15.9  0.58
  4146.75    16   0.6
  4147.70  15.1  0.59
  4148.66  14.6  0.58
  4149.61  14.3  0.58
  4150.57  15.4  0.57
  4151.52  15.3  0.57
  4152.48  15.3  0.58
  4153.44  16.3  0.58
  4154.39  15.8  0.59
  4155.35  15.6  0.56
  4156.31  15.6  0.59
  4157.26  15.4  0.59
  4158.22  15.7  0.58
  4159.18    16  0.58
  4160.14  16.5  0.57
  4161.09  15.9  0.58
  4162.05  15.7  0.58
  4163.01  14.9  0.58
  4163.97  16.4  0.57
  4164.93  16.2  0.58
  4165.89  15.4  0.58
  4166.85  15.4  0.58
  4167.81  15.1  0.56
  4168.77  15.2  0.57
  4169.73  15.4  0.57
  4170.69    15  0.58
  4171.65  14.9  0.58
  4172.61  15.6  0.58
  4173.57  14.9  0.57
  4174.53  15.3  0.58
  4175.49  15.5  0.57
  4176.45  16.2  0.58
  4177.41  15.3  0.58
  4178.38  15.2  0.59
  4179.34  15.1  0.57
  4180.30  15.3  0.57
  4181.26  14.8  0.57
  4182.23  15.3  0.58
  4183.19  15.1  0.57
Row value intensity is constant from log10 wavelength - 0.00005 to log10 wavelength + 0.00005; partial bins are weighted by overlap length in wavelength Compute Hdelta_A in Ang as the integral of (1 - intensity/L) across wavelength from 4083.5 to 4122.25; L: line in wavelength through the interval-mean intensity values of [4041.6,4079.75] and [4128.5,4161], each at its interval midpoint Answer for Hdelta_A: 4.12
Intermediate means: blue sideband 15.4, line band 13.7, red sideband 15.2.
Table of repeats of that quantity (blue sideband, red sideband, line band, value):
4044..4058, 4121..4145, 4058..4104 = 3.13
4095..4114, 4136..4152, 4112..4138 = -2.66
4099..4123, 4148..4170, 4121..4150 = -1.27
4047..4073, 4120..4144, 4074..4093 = 0.01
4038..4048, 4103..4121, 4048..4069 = -0.34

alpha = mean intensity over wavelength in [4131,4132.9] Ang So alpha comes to 14.7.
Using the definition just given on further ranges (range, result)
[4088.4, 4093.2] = 14.8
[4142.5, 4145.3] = 14.4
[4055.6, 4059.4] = 15.5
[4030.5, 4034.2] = 15.5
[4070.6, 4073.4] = 15.2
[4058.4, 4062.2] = 15.5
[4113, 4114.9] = 14.8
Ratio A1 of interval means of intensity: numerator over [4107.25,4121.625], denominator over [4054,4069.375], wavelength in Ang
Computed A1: 0.95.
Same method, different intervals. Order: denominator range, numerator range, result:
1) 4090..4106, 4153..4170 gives 1.30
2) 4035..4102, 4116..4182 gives 1.02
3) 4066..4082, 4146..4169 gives 1.01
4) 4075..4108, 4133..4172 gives 1.12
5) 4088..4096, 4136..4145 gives 1.02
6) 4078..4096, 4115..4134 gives 1.00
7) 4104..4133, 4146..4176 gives 1.06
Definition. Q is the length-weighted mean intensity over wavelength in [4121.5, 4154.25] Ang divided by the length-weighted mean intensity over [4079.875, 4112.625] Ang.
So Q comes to 1.1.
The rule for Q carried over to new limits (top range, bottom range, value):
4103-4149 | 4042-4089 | 0.95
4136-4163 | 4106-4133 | 1.03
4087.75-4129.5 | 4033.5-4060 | 0.88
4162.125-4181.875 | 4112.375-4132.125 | 1.02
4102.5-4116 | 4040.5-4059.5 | 0.86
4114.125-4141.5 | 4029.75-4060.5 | 0.96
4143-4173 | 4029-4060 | 0.99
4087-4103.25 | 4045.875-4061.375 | 0.82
